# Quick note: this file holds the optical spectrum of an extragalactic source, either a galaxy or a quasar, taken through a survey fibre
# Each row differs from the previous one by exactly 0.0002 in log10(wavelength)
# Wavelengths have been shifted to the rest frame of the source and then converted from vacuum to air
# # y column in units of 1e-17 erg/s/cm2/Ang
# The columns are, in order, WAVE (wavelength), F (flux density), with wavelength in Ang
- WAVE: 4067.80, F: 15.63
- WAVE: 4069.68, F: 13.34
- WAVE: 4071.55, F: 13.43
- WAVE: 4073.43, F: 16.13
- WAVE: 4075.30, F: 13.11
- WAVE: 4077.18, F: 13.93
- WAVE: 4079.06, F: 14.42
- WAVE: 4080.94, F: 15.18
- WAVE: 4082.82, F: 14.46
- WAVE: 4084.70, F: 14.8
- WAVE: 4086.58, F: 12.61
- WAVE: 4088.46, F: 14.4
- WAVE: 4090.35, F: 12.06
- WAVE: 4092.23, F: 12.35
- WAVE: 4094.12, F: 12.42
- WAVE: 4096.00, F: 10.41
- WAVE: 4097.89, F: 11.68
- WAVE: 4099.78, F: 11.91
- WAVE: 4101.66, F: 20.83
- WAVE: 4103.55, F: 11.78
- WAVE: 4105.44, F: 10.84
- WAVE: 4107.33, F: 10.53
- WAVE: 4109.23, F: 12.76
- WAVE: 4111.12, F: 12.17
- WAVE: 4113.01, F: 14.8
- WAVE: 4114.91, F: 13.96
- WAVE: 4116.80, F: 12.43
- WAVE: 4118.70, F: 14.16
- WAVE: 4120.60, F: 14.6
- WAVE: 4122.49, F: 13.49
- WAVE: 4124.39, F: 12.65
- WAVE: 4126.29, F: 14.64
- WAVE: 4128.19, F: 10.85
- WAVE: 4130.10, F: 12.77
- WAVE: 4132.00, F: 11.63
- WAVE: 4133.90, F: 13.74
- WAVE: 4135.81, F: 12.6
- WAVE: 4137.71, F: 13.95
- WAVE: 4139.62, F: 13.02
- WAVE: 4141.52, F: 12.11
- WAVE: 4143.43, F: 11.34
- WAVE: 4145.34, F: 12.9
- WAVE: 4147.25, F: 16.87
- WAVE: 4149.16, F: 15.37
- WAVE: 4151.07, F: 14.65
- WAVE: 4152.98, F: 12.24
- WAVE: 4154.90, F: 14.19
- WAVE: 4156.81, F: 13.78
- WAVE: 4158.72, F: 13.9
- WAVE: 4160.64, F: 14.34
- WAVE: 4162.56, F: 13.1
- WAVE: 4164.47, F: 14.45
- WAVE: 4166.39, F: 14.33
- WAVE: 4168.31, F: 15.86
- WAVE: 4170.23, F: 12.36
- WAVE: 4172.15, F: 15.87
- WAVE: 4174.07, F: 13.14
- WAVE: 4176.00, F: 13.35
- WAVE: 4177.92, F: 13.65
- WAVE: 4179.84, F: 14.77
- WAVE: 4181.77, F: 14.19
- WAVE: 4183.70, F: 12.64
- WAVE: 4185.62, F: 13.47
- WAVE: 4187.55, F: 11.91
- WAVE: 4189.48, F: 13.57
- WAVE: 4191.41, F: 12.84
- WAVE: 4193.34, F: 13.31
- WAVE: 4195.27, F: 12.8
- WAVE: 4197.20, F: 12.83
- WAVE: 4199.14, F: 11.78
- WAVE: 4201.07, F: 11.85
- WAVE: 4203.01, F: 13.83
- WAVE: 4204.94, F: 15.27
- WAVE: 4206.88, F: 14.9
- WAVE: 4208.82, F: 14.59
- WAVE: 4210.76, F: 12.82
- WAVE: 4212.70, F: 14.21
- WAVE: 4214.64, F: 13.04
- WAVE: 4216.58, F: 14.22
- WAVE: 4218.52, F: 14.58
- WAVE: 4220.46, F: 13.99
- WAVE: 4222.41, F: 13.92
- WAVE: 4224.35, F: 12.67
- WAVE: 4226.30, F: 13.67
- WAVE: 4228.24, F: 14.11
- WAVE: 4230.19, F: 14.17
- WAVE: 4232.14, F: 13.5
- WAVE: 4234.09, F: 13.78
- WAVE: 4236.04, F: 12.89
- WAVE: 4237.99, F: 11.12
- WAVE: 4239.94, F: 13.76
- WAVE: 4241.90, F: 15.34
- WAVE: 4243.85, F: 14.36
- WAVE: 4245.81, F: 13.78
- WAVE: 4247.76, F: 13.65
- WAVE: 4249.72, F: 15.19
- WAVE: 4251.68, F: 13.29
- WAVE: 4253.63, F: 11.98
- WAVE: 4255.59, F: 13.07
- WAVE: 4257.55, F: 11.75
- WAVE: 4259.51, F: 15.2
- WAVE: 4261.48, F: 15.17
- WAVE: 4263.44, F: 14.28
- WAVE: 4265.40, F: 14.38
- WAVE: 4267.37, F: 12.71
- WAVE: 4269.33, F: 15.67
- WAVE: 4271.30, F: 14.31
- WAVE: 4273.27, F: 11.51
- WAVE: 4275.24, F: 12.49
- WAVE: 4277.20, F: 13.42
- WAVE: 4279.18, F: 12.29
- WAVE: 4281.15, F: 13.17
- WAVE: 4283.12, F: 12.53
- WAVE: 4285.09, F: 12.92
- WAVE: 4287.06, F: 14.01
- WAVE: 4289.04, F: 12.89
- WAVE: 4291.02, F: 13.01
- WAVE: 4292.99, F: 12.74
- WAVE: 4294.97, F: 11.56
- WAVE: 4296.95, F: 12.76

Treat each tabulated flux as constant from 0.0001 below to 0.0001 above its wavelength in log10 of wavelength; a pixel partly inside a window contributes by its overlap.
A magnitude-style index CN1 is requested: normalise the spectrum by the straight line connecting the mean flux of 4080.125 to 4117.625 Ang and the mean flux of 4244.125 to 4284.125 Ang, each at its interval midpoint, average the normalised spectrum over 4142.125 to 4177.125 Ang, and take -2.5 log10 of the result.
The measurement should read -0.06 mag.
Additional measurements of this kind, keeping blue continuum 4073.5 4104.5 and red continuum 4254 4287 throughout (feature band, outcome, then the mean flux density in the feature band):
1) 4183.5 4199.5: 0.05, 12.8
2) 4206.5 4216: -0.03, 13.9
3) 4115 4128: 0.00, 13.5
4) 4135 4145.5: 0.08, 12.6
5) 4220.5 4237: -0.01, 13.6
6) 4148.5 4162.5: -0.03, 14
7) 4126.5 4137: 0.09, 12.5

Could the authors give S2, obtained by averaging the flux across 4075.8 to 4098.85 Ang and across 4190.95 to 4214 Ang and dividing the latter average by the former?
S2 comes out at 1.02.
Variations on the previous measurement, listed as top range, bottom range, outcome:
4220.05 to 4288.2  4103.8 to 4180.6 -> 1.01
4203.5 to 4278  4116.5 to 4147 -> 1.06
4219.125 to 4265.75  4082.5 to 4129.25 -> 1.05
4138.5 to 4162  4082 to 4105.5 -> 1.04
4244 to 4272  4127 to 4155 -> 1.05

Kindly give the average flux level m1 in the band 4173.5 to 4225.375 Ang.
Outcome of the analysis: 13.5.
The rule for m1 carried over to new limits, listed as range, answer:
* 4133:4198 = 13.6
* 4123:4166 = 13.4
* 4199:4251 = 13.8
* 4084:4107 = 12.9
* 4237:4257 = 13.5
